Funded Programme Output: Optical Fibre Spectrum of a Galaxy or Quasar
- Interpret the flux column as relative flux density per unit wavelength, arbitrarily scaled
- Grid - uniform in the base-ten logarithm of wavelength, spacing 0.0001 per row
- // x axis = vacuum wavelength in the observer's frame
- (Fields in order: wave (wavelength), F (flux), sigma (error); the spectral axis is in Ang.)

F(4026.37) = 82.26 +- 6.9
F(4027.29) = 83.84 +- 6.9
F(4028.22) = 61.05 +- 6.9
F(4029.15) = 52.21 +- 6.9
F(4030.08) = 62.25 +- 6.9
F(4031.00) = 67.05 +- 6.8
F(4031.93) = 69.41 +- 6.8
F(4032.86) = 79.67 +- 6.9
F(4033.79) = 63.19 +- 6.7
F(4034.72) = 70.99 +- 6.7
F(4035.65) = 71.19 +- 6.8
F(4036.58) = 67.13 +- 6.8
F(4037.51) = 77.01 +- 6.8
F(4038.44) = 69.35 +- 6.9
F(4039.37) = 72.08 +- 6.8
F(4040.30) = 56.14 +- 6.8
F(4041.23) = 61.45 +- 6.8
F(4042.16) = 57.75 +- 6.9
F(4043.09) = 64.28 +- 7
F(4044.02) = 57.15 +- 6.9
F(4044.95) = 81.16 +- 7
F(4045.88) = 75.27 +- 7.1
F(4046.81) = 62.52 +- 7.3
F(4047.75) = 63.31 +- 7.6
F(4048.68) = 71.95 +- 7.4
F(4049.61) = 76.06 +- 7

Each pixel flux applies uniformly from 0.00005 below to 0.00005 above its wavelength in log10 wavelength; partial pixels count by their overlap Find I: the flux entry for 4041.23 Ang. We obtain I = 61.45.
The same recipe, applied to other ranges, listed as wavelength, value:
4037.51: 77.01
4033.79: 63.19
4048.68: 71.95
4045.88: 75.27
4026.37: 82.26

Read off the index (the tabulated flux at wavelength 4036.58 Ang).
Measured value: 67.13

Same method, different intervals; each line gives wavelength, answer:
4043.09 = 64.28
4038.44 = 69.35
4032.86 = 79.67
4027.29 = 83.84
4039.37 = 72.08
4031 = 67.05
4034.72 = 70.99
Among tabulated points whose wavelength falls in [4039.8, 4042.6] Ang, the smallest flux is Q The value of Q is 56.14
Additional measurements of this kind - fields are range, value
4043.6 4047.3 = 57.15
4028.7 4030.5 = 52.21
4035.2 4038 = 67.13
